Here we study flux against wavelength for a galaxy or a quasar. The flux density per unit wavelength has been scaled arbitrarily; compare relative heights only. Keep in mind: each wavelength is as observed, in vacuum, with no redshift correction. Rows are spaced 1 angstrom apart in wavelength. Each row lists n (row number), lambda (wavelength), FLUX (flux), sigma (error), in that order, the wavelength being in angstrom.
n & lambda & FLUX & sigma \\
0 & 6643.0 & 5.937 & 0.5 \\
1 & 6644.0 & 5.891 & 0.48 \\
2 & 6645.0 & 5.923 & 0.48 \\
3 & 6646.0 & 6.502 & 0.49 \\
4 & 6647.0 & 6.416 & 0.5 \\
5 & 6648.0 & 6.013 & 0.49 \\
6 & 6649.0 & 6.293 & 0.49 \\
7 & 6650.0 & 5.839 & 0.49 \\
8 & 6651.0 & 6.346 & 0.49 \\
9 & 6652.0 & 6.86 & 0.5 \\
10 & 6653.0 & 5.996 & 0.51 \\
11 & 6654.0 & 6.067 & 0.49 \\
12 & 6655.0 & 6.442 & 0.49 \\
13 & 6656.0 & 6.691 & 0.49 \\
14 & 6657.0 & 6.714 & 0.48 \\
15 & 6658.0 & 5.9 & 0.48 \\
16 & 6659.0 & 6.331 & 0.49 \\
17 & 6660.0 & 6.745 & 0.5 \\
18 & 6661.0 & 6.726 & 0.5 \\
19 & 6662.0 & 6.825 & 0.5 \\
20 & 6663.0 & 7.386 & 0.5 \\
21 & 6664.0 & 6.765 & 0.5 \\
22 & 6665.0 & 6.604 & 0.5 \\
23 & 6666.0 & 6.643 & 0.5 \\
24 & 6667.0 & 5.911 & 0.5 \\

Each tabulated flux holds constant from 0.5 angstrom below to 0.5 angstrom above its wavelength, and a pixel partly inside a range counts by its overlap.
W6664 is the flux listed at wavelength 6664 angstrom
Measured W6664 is 6.765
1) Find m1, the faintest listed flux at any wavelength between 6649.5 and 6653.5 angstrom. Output 5.839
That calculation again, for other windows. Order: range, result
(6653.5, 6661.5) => 5.9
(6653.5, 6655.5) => 6.067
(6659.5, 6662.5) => 6.726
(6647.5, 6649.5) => 6.013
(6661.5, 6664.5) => 6.765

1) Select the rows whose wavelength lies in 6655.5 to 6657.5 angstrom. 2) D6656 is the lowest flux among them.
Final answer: 6.691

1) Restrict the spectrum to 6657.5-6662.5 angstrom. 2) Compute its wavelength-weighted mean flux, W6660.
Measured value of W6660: 6.51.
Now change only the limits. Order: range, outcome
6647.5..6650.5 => 6.05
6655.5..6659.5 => 6.41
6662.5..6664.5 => 7.08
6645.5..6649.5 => 6.31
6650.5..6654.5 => 6.32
